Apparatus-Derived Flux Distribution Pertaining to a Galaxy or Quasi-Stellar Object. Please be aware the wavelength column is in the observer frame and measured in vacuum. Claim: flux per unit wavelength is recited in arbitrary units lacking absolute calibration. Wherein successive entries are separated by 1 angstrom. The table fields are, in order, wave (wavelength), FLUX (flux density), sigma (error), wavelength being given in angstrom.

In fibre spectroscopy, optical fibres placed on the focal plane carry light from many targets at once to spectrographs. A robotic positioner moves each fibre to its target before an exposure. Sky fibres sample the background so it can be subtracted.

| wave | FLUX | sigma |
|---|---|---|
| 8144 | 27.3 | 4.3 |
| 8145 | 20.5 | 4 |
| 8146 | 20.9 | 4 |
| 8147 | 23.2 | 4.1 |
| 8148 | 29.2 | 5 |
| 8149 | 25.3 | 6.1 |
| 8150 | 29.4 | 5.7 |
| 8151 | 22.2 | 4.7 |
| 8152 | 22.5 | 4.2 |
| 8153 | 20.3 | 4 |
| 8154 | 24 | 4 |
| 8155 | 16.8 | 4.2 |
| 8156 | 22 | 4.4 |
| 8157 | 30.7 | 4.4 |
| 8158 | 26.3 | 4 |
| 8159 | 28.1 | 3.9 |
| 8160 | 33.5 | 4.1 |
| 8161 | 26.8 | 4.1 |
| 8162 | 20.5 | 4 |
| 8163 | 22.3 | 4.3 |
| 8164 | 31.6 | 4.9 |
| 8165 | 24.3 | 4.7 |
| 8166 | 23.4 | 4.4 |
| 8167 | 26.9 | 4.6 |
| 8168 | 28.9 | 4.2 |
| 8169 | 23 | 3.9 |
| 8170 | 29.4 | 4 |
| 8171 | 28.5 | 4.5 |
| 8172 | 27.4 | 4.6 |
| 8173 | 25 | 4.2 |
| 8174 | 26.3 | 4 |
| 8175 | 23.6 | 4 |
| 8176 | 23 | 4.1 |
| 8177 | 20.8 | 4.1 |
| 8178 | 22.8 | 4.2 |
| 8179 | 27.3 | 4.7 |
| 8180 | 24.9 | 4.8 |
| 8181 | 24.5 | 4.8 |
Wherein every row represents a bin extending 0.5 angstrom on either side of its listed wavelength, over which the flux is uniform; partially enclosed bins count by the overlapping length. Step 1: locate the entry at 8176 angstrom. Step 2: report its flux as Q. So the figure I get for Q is 23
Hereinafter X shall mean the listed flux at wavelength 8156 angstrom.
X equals 22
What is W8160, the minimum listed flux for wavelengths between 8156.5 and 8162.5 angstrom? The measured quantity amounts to 20.5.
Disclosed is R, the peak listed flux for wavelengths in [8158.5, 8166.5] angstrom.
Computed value 33.5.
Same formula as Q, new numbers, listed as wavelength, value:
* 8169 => 23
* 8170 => 29.4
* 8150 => 29.4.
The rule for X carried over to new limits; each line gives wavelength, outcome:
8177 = 20.8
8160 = 33.5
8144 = 27.3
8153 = 20.3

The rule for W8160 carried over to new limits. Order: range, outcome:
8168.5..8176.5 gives 23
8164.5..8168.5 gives 23.4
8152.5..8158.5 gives 16.8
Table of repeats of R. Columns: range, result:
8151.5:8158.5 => 30.7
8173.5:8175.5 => 26.3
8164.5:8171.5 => 29.4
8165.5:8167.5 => 26.9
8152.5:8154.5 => 24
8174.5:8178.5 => 23.6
